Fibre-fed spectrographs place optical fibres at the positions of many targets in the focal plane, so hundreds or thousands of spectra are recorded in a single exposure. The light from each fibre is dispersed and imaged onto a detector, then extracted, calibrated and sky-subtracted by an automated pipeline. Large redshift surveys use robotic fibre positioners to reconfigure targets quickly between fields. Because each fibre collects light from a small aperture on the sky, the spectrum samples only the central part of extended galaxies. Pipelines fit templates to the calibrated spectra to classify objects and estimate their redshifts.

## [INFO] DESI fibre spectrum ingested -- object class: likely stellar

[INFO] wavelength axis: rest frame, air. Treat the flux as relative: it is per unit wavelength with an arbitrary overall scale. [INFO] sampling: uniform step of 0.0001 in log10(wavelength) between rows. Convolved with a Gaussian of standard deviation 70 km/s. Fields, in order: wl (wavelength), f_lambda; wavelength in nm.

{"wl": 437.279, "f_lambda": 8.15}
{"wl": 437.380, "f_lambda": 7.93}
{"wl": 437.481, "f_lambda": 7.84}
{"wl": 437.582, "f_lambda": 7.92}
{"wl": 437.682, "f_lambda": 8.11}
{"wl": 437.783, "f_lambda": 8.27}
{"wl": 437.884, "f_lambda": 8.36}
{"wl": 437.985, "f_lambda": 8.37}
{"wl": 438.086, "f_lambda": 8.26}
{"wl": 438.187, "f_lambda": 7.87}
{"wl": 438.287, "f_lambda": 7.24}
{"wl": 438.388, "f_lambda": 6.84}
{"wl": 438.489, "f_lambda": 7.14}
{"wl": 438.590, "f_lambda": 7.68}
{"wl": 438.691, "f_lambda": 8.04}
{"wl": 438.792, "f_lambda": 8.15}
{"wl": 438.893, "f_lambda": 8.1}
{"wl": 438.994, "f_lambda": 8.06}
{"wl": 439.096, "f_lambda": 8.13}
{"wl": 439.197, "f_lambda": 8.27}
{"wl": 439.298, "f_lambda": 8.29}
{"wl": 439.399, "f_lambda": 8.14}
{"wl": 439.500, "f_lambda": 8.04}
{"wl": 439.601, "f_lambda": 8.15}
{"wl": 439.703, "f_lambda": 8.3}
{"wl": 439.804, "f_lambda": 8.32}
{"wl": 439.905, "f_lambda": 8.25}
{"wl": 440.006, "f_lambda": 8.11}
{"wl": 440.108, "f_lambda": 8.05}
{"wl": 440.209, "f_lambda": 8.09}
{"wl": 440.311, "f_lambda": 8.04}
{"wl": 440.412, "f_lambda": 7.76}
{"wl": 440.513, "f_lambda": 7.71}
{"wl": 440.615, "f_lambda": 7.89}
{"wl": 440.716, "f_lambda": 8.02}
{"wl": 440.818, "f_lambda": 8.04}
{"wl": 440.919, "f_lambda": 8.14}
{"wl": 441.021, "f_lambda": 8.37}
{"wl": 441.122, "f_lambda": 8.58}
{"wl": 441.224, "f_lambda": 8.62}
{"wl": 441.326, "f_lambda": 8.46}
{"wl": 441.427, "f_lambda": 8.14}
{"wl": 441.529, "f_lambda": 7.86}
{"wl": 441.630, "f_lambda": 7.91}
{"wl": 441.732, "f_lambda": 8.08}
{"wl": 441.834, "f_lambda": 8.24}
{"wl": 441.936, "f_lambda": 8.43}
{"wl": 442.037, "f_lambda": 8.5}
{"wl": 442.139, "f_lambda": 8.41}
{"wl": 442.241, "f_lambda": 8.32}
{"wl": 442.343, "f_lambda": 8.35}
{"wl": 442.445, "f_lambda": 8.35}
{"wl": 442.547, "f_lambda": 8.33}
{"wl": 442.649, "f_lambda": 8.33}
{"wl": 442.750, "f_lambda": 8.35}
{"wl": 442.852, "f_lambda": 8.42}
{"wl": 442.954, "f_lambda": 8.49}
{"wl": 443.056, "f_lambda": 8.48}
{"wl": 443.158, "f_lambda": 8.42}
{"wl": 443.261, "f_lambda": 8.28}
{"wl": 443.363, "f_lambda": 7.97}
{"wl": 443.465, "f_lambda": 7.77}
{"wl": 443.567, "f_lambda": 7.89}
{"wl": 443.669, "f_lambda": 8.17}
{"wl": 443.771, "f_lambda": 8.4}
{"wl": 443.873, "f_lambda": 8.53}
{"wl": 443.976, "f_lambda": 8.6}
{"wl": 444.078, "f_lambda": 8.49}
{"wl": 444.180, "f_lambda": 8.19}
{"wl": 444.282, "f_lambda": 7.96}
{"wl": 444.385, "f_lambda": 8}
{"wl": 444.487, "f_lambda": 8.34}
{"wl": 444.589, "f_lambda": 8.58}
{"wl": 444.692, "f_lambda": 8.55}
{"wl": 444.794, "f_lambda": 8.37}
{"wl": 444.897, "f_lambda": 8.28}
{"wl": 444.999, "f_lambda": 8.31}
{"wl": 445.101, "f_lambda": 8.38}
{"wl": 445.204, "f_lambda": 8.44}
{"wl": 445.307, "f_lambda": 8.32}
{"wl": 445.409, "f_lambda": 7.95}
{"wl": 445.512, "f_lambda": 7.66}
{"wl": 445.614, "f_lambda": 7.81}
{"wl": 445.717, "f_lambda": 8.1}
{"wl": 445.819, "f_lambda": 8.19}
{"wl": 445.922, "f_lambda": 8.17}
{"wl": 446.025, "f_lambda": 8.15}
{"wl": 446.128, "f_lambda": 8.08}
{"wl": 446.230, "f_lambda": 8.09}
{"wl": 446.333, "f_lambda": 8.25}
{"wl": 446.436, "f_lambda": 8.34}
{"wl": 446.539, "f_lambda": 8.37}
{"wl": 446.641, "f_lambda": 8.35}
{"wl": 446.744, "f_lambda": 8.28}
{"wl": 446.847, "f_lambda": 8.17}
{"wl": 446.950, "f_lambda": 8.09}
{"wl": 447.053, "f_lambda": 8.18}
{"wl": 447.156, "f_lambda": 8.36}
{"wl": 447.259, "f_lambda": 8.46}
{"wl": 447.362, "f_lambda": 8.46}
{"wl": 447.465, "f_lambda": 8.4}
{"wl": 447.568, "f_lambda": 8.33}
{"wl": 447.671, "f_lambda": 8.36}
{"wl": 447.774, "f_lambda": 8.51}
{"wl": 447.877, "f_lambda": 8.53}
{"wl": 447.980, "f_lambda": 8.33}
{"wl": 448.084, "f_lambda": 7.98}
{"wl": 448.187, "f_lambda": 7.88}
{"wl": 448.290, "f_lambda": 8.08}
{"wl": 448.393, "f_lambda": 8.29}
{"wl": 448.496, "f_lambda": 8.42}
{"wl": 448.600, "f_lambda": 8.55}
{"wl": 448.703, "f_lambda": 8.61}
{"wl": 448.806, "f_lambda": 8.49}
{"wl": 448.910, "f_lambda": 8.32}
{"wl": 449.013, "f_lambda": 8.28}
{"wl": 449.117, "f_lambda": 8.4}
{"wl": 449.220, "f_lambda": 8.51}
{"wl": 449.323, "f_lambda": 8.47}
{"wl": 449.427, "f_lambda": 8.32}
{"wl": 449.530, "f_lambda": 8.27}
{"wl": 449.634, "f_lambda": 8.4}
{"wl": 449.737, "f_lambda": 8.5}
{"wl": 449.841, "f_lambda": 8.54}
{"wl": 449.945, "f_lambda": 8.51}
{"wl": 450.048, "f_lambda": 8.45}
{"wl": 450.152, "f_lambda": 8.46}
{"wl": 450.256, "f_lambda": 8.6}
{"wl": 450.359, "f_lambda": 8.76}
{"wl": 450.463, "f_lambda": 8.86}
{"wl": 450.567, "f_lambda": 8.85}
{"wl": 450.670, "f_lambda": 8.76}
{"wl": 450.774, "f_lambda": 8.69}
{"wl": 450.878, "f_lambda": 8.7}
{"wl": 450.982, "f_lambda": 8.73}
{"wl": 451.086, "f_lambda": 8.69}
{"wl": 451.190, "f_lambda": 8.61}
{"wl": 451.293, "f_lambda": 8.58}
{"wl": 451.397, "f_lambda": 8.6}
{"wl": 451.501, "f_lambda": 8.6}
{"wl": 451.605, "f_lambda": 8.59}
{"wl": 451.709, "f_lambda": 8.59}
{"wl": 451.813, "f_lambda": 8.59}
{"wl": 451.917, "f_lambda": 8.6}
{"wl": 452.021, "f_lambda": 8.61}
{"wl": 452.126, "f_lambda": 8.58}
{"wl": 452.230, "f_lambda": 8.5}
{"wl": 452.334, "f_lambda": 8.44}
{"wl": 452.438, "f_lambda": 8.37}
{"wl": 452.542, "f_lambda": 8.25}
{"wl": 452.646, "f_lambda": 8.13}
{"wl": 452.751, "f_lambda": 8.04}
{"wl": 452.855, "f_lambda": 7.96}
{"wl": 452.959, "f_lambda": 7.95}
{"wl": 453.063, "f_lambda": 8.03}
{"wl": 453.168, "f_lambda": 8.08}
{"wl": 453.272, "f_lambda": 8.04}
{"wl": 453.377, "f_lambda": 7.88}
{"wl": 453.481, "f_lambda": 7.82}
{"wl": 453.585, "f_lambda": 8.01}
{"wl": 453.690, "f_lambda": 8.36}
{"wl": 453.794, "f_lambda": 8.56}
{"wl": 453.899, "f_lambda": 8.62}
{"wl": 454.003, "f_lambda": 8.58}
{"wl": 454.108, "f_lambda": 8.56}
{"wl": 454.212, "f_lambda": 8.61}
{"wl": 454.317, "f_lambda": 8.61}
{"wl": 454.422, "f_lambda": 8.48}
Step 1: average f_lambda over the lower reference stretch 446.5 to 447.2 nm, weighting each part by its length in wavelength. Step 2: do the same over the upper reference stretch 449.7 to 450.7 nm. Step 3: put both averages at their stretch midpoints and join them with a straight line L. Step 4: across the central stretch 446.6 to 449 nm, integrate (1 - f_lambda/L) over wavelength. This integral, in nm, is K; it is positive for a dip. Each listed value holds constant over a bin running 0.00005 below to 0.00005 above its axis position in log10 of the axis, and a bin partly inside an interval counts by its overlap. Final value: 0.01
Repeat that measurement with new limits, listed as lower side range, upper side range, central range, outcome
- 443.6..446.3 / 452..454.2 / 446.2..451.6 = -0.13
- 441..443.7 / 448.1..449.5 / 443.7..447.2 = 0.03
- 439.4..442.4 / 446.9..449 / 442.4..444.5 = -0.01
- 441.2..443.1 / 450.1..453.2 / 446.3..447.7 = 0.02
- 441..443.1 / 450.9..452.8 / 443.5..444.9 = 0.01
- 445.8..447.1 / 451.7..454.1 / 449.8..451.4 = -0.08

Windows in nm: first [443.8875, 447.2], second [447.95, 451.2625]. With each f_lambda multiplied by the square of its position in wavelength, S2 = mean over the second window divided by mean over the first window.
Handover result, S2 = 1.05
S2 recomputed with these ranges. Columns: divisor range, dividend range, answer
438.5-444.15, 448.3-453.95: 1.07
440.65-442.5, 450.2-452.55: 1.09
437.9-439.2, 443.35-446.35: 1.07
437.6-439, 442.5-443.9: 1.07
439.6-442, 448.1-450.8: 1.08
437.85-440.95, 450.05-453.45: 1.12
